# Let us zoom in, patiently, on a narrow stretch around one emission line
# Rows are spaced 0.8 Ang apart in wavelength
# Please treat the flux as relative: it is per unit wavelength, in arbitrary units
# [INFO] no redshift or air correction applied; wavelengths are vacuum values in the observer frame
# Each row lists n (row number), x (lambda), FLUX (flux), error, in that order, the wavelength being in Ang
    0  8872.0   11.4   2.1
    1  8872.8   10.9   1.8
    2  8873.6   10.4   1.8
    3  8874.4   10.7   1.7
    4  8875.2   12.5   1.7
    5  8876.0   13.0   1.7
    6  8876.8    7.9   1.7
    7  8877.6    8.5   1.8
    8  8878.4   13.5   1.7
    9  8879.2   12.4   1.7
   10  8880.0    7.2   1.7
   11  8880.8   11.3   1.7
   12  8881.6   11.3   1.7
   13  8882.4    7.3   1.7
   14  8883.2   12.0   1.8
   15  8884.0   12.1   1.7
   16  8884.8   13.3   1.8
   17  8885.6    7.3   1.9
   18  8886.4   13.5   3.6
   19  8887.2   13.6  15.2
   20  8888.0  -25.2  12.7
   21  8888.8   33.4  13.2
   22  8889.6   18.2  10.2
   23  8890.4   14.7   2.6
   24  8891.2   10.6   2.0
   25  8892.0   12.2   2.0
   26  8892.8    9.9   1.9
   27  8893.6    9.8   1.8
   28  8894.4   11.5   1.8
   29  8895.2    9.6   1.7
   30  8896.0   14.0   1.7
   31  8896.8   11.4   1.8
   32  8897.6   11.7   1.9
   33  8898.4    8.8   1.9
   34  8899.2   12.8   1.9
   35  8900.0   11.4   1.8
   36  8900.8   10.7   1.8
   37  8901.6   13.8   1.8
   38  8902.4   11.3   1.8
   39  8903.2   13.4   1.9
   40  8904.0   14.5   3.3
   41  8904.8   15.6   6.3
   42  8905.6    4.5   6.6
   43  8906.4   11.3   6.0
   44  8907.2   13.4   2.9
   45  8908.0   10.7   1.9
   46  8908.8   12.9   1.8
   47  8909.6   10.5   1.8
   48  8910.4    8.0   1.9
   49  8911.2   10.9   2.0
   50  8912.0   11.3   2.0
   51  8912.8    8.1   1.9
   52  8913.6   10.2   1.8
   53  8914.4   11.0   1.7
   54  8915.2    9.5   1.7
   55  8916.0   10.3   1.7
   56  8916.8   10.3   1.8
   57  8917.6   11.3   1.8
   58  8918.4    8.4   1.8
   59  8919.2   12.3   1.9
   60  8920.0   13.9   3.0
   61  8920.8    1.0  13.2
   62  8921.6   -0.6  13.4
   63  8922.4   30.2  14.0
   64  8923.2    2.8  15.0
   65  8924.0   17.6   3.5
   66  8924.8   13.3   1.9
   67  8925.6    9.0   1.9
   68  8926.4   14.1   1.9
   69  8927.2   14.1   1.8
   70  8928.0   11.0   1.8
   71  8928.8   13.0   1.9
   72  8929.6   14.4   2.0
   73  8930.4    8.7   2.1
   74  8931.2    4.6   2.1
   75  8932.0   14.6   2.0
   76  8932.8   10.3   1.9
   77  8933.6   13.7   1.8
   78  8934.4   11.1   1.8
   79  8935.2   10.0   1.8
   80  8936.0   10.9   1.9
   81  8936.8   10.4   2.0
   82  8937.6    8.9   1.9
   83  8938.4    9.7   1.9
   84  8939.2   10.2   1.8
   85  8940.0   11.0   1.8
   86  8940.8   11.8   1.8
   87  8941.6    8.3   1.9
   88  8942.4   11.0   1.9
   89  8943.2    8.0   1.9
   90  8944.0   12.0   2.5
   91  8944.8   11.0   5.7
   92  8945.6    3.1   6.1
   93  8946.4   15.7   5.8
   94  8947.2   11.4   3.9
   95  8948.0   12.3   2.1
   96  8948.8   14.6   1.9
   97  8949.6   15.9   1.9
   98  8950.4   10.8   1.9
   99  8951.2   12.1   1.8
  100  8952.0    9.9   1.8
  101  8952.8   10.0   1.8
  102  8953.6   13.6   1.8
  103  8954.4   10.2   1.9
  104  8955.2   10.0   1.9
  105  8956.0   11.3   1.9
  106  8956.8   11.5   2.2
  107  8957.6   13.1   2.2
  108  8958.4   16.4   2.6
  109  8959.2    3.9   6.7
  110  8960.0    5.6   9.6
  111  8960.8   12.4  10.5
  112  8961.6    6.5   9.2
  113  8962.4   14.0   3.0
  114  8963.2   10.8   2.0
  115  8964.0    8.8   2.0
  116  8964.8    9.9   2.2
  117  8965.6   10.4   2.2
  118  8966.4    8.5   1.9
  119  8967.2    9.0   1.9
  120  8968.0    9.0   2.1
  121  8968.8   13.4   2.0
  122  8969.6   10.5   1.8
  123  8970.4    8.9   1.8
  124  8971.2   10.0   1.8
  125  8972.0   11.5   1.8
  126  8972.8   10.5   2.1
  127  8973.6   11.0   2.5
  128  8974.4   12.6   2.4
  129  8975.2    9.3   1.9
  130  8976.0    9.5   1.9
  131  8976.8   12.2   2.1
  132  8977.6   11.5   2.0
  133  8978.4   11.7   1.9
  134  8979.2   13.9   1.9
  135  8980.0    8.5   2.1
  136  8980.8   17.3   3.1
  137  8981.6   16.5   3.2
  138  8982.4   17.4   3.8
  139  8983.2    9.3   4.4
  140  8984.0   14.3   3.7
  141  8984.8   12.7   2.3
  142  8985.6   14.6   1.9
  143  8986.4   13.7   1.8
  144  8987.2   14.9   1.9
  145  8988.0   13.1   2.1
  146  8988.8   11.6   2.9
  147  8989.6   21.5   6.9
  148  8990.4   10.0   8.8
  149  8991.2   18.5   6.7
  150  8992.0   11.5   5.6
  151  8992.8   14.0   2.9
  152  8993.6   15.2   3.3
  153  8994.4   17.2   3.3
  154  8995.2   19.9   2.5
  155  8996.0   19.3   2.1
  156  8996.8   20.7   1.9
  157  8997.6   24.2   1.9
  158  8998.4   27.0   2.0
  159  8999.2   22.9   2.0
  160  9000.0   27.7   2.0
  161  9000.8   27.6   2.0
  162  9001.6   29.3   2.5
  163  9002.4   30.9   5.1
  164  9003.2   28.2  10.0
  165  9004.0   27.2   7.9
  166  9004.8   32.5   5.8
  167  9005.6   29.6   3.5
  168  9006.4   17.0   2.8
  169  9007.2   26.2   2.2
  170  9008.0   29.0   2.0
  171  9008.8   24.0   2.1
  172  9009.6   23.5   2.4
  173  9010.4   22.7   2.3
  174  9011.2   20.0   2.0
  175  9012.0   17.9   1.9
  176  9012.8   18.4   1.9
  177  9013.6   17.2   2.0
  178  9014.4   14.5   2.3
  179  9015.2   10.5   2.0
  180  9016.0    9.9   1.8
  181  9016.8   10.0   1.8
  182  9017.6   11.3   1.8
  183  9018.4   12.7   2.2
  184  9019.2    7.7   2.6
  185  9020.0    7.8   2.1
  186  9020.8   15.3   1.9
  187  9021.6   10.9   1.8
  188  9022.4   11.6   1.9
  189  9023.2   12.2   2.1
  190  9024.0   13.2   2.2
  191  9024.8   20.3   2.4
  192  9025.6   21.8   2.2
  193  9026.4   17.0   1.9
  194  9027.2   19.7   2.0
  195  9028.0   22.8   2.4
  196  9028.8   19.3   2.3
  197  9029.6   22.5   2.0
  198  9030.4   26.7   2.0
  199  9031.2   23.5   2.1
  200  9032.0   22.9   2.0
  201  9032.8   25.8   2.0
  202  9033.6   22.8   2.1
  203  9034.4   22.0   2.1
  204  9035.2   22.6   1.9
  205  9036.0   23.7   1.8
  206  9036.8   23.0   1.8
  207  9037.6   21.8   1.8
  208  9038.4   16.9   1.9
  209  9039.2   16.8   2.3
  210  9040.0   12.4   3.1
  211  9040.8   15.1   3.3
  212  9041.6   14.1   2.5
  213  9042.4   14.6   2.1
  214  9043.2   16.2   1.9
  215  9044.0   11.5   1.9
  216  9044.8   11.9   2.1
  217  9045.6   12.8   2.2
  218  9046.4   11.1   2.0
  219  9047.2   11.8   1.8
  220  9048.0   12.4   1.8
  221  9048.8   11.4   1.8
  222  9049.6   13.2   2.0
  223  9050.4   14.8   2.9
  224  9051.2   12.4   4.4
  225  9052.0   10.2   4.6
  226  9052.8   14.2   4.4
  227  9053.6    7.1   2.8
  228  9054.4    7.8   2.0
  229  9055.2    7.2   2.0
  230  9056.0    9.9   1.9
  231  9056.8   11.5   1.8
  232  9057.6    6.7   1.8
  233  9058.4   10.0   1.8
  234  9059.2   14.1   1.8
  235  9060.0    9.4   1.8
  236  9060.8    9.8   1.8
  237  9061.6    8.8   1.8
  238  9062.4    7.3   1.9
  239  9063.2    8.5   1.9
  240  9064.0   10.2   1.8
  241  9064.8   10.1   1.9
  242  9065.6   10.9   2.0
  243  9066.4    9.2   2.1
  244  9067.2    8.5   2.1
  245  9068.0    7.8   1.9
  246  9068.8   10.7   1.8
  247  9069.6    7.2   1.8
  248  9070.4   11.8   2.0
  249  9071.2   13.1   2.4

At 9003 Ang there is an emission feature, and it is Halpha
